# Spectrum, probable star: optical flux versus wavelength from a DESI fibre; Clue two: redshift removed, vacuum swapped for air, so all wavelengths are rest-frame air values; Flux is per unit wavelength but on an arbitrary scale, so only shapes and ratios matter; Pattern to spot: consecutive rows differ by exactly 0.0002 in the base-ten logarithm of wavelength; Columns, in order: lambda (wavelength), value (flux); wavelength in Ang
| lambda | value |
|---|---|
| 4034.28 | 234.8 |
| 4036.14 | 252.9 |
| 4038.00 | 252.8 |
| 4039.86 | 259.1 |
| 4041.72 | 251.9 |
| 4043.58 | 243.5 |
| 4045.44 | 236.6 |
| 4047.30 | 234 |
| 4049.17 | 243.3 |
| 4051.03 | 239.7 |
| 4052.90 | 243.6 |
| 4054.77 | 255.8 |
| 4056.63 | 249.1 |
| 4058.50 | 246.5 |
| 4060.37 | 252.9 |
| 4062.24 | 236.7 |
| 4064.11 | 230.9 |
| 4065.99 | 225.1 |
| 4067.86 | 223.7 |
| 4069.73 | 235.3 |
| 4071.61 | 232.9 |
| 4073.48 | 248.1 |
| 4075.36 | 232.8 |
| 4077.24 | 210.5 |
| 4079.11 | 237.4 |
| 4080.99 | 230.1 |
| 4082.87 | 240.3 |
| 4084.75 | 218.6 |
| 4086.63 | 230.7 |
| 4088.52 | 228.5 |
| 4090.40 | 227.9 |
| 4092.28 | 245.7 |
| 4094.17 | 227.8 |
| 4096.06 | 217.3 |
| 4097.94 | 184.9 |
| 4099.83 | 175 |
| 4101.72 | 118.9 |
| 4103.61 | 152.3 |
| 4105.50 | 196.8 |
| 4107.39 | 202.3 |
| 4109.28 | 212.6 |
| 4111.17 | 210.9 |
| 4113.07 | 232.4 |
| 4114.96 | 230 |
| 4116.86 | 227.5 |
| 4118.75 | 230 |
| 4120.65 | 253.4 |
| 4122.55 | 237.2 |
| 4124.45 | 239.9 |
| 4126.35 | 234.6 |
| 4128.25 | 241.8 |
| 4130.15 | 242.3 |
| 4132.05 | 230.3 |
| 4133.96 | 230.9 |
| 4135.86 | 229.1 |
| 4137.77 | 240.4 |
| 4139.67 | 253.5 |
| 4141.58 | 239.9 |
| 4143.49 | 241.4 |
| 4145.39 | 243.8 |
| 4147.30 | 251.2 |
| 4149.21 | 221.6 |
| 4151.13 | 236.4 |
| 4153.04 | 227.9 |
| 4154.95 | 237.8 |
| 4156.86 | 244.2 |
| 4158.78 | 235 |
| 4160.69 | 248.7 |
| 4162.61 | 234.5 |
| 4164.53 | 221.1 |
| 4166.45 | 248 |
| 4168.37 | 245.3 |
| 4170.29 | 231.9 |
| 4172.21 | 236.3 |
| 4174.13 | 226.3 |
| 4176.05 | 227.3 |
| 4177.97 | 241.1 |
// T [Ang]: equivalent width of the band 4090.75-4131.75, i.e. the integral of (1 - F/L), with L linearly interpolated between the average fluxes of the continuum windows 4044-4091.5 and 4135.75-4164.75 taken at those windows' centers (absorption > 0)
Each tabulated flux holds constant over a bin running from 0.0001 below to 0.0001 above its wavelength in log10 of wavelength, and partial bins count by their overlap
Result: 3.78 Ang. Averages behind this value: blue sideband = 236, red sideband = 239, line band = 215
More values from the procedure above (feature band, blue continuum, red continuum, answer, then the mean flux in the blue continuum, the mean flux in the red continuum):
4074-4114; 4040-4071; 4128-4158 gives 4.72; 241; 238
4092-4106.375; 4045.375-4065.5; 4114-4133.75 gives 3.10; 242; 236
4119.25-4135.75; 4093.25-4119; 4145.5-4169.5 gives -1.69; 201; 238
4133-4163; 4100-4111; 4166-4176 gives -3.16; 179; 236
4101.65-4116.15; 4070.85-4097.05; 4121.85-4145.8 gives 2.17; 231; 239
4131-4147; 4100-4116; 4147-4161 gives -1.18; 194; 237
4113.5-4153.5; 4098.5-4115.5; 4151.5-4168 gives -4.35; 191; 237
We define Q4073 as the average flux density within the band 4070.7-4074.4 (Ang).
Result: 241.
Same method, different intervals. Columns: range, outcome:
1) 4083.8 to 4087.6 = 224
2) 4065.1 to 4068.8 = 225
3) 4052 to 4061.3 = 250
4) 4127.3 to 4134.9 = 236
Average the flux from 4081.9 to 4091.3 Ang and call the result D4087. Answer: 229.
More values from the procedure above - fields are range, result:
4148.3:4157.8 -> 234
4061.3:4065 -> 234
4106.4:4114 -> 214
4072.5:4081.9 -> 232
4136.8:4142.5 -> 245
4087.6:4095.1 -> 233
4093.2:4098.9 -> 210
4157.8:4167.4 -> 237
